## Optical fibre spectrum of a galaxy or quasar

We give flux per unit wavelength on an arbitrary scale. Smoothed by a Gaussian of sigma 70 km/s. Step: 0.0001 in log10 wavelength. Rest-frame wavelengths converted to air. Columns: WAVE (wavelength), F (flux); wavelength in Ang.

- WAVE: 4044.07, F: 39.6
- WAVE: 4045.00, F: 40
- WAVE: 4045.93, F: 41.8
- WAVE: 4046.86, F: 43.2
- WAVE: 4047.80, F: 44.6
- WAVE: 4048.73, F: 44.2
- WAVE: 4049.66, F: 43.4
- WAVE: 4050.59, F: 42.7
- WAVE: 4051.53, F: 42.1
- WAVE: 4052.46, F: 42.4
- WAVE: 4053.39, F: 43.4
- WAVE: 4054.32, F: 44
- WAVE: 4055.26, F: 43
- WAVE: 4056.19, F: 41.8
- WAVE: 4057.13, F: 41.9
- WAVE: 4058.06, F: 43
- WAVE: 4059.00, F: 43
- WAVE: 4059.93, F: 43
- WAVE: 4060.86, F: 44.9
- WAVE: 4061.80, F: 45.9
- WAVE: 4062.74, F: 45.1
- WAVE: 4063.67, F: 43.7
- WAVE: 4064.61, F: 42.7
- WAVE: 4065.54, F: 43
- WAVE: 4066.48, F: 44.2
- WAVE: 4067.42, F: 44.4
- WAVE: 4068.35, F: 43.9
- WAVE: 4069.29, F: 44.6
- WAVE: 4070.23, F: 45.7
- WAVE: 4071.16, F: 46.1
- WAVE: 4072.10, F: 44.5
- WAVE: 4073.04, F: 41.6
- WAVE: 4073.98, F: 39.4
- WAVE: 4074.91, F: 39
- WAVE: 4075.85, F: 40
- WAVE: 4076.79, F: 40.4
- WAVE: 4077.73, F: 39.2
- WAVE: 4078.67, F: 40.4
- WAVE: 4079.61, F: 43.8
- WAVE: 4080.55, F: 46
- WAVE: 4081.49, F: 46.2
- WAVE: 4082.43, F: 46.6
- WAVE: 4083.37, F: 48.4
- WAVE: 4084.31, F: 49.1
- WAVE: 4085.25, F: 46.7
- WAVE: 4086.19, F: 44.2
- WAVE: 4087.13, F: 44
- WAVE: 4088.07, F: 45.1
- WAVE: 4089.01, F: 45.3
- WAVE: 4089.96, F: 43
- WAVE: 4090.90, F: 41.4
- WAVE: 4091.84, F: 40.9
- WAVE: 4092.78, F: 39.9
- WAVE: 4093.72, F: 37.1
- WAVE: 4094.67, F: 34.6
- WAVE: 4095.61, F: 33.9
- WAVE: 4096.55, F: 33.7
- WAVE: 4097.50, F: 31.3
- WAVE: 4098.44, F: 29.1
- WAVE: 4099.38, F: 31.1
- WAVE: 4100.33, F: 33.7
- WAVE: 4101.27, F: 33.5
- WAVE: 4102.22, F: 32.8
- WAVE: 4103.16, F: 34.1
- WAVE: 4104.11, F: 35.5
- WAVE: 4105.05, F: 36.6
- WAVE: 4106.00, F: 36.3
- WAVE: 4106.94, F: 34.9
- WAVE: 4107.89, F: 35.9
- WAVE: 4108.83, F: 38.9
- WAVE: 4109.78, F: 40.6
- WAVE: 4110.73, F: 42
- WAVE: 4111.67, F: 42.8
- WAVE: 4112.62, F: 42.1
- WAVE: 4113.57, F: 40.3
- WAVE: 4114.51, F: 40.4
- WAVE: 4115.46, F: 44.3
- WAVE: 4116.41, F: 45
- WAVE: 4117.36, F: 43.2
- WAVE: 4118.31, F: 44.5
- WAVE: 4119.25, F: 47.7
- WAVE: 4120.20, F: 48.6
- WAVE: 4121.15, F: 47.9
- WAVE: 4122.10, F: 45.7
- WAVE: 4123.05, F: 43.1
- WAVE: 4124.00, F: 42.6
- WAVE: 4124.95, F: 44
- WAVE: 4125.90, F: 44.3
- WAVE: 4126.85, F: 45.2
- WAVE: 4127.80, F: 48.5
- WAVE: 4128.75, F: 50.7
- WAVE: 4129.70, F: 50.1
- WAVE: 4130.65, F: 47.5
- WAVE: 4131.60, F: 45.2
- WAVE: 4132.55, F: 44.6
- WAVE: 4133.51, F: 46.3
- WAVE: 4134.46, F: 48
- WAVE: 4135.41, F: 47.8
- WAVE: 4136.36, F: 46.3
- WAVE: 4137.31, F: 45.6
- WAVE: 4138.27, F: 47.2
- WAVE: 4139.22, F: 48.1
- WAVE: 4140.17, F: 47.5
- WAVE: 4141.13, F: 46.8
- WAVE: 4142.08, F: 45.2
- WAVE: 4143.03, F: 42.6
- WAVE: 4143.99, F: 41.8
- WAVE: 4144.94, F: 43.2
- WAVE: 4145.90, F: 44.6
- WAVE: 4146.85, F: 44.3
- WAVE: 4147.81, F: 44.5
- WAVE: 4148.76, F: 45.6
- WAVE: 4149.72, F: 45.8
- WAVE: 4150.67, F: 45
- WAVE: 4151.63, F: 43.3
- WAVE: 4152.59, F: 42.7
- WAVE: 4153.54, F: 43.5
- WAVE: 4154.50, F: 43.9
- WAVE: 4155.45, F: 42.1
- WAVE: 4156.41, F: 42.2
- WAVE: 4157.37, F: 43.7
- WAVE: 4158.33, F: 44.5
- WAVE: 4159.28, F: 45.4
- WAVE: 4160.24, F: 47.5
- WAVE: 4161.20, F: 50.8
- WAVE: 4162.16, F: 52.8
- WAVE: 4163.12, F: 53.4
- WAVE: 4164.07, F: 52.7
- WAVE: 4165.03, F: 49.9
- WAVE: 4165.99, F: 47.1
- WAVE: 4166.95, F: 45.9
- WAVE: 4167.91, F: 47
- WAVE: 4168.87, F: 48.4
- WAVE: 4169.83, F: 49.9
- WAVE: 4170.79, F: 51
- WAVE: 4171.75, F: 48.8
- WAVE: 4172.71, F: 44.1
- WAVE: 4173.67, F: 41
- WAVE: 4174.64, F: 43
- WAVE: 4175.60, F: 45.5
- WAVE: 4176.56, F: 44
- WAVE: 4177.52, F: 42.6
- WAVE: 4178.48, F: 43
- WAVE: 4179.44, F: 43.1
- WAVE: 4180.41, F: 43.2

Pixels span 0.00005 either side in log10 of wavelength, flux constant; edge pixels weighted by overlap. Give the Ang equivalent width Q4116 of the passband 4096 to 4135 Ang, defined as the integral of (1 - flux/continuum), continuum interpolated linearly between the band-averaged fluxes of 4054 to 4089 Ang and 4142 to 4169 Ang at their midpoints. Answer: 3.11 Ang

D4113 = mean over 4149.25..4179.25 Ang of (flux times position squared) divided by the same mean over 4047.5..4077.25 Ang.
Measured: 1.1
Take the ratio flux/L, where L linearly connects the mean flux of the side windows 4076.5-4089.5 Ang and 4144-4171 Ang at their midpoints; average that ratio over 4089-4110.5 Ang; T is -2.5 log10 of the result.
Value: 0.24 mag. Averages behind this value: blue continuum 44.7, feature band 36.1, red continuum 46.3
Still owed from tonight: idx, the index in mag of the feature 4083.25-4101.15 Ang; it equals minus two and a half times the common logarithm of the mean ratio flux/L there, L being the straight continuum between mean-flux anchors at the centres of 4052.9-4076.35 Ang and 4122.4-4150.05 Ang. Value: 0.127 mag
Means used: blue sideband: 43.3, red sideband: 45.8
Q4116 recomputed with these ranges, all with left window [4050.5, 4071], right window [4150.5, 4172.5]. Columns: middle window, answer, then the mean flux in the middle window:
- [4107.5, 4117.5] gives 0.88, 41.4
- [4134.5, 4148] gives 0.24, 45.5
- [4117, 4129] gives -0.02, 45.8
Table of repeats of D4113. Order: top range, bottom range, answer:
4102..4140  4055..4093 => 1.02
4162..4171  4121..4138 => 1.09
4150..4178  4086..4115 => 1.26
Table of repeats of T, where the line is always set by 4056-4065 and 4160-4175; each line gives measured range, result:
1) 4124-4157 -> 0.04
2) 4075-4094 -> 0.03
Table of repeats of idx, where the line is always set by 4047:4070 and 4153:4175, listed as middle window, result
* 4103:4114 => 0.17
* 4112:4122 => 0.02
